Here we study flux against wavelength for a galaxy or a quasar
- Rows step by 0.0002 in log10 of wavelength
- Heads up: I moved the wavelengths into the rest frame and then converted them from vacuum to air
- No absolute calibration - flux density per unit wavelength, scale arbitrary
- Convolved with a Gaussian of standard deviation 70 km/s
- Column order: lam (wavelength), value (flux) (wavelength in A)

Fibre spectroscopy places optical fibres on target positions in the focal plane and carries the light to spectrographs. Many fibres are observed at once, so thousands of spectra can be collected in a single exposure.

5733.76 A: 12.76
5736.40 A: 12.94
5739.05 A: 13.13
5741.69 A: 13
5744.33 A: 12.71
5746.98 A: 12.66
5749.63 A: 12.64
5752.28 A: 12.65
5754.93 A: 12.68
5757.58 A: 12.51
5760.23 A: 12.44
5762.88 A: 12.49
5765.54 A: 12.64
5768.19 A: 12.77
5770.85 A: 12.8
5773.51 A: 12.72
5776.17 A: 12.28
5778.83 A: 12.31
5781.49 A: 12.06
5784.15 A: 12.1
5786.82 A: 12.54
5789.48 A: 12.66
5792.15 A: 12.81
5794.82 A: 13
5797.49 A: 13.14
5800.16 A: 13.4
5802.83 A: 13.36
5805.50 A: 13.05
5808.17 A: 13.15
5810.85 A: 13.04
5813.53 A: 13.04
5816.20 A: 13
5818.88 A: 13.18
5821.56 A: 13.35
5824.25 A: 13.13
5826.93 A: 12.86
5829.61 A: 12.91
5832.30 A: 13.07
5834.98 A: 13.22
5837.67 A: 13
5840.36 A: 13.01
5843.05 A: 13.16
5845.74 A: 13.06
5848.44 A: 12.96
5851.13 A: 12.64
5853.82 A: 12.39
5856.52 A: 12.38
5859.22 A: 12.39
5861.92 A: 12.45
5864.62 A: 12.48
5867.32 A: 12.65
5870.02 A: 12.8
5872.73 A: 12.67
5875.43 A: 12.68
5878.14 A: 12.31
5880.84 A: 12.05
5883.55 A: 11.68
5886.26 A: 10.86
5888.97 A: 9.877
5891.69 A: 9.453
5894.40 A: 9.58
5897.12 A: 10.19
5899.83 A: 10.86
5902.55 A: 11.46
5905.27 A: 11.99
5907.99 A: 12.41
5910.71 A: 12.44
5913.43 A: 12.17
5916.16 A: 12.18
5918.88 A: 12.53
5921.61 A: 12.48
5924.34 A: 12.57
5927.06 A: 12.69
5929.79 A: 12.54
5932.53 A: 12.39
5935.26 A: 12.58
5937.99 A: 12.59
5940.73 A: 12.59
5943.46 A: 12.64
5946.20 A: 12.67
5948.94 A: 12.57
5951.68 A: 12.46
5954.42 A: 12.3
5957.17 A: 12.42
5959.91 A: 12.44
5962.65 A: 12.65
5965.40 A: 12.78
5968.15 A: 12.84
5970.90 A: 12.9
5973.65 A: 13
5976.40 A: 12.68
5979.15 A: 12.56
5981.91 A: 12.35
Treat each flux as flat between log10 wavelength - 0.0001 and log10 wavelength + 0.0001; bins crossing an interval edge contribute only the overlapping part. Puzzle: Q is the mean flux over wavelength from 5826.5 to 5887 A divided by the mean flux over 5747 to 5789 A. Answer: 1.0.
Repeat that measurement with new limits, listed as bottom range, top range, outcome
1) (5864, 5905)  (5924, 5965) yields 1.10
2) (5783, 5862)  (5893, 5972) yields 0.95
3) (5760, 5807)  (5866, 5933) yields 0.93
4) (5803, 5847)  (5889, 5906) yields 0.80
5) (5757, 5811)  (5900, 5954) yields 0.97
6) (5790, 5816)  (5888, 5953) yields 0.91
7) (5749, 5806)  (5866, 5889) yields 0.95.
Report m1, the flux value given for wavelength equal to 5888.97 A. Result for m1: 9.877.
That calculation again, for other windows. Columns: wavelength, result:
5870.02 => 12.8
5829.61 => 12.91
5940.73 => 12.59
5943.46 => 12.64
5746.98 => 12.66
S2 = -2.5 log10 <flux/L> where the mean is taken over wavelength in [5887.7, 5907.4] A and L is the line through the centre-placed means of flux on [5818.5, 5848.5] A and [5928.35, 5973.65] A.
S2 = 0.21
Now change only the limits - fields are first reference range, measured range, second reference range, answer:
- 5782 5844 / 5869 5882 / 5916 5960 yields 0.022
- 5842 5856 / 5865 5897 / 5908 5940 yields 0.106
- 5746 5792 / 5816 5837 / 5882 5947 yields -0.073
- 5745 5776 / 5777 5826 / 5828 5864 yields -0.016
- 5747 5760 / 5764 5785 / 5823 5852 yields 0.021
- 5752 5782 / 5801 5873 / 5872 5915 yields -0.087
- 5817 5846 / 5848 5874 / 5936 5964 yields 0.032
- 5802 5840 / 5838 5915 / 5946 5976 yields 0.082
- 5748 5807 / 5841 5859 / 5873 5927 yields -0.061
